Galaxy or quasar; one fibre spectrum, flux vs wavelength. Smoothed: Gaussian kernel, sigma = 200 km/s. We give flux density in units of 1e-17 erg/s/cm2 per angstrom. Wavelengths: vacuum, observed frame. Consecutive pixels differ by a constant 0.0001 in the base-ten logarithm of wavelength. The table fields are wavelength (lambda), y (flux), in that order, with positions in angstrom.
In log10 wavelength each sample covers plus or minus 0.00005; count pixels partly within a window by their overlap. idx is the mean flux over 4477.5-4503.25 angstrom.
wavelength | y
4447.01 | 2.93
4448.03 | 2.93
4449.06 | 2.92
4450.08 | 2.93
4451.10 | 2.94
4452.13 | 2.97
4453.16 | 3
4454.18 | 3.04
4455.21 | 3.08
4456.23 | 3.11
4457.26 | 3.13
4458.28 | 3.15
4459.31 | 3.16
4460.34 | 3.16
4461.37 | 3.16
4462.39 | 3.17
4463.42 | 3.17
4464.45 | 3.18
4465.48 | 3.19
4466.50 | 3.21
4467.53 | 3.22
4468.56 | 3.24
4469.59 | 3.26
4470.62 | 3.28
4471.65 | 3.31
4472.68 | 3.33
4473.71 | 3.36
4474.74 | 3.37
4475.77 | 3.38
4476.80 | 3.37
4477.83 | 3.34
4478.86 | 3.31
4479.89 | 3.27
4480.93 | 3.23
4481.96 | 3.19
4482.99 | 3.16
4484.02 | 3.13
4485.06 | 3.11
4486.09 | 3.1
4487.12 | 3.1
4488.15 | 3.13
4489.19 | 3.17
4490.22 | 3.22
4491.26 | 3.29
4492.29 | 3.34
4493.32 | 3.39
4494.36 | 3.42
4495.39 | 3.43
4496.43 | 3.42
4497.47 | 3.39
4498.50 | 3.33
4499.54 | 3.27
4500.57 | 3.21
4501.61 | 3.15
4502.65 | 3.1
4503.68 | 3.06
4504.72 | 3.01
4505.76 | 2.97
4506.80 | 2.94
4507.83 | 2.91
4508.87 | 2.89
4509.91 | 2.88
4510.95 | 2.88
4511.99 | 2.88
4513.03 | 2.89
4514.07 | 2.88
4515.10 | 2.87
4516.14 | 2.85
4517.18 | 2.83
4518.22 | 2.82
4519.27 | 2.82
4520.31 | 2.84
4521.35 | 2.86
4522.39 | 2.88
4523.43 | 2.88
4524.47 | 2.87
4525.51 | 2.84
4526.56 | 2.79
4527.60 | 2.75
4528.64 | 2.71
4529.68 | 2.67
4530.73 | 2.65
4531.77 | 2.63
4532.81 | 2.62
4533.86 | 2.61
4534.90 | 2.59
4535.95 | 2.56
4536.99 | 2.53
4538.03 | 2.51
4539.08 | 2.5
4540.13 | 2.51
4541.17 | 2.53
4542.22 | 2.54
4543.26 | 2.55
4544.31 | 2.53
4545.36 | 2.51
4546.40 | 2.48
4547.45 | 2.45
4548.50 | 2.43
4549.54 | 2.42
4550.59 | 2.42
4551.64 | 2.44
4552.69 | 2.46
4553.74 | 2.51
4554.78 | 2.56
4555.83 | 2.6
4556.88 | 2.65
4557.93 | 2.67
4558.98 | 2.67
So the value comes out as 3.25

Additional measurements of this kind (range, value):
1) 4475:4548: 2.94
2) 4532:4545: 2.55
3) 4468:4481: 3.31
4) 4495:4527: 2.99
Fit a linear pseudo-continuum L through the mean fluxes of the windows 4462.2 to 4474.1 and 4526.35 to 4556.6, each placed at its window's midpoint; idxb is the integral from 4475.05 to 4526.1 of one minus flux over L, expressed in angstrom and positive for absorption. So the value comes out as -2.7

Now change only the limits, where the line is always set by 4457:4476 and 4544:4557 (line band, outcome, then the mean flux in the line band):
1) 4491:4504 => -1.5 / 3.3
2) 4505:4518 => -0.2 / 2.89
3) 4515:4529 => -0.4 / 2.83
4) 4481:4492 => -0.4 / 3.17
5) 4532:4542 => 0.2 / 2.55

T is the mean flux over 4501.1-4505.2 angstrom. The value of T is 3.08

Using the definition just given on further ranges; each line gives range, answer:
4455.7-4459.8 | 3.14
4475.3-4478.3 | 3.37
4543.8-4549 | 2.48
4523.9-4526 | 2.86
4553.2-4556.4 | 2.56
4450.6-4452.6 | 2.95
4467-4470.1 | 3.24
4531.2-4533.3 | 2.63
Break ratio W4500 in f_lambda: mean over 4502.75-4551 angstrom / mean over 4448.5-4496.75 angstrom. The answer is 0.85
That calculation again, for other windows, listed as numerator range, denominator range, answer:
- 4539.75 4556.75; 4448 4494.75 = 0.78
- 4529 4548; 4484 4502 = 0.78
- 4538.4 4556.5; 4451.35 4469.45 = 0.80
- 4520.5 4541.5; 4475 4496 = 0.82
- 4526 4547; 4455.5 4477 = 0.80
